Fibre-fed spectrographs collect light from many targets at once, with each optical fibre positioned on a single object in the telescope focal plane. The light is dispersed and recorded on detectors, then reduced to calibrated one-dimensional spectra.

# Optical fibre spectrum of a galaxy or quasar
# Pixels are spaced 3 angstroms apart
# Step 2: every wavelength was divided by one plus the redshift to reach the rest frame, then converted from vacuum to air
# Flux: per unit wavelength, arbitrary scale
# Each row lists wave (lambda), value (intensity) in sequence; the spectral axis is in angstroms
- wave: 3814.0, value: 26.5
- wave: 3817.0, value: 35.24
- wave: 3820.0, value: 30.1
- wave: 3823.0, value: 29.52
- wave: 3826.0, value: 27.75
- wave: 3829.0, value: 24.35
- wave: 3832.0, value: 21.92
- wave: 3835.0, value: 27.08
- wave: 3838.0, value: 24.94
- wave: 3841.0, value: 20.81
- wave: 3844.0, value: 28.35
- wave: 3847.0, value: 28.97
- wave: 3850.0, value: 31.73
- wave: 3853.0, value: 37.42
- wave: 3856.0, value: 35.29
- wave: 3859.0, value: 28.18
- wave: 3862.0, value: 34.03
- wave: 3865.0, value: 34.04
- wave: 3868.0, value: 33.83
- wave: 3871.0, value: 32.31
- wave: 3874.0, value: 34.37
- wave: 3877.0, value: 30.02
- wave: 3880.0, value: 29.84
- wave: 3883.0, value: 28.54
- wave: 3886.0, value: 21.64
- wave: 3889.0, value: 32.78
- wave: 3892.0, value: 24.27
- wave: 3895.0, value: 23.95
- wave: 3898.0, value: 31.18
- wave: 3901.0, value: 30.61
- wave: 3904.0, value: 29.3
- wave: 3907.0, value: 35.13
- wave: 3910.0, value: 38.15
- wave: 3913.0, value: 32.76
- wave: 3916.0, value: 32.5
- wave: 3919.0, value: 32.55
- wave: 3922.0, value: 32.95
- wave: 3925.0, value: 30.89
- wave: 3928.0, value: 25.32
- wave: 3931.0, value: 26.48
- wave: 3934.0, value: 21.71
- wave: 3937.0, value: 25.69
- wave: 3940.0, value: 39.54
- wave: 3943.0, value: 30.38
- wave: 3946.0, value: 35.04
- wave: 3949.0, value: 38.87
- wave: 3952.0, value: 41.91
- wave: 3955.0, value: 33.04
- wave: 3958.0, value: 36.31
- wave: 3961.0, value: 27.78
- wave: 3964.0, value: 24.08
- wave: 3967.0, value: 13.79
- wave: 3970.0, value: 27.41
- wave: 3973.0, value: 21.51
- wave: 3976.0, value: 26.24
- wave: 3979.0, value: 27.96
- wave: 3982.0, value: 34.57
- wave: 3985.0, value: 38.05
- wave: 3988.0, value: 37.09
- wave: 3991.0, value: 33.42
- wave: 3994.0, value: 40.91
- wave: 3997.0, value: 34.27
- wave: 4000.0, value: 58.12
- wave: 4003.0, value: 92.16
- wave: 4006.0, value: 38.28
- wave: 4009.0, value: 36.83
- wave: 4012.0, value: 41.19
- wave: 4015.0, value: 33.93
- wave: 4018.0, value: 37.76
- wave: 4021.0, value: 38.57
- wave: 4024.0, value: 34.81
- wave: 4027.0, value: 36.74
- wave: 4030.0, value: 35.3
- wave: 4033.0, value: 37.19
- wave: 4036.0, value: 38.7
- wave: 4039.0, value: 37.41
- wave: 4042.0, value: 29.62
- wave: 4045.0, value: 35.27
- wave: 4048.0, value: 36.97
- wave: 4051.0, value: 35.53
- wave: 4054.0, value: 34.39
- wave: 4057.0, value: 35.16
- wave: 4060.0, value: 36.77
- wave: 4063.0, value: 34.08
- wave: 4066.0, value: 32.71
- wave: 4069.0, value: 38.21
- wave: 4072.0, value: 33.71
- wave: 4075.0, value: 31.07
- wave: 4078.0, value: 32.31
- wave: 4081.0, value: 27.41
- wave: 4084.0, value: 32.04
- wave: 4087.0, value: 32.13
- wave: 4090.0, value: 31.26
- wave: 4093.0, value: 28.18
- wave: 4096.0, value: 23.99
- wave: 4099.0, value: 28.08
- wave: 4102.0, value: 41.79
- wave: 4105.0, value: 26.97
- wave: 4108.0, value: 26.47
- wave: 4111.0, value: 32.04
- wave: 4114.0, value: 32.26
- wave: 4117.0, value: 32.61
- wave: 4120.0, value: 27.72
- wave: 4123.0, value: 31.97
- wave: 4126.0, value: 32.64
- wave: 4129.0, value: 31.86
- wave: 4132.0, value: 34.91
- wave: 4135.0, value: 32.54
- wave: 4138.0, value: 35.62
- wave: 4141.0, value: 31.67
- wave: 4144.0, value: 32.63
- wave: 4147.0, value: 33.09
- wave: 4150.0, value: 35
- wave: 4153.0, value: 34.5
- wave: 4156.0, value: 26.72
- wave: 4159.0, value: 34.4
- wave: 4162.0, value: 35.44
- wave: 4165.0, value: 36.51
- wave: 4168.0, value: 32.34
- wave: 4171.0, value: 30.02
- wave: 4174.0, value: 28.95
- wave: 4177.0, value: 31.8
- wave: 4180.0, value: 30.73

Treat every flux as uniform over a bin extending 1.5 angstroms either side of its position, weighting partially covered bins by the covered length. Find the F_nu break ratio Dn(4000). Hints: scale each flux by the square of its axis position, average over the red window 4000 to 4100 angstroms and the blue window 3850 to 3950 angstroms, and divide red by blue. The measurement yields 1.26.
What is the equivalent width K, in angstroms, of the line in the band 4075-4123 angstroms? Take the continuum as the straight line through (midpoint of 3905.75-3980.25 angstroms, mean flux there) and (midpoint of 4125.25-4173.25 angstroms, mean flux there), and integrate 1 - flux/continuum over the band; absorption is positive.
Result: 2.9 angstroms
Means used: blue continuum 30.3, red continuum 33.1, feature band 30.4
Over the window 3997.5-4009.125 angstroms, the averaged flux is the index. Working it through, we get 56.8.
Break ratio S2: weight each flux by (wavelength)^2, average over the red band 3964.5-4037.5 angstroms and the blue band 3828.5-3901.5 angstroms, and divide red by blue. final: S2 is 1.4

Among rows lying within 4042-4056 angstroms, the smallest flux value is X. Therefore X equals 29.62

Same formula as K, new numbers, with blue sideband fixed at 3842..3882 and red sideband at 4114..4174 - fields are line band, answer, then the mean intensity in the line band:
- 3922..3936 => 2.3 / 26.8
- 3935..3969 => 1.0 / 31.3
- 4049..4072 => -1.9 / 35.2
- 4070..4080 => 0.0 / 32.4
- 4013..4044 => -3.5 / 36.1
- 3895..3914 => 0.0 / 32.2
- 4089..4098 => 1.4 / 27.6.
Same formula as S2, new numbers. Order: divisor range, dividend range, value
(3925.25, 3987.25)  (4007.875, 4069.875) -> 1.26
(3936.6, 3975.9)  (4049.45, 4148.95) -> 1.14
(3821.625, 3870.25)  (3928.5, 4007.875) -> 1.26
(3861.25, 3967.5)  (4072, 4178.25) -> 1.14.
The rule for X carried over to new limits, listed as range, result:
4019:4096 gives 23.99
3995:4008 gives 34.27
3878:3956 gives 21.64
